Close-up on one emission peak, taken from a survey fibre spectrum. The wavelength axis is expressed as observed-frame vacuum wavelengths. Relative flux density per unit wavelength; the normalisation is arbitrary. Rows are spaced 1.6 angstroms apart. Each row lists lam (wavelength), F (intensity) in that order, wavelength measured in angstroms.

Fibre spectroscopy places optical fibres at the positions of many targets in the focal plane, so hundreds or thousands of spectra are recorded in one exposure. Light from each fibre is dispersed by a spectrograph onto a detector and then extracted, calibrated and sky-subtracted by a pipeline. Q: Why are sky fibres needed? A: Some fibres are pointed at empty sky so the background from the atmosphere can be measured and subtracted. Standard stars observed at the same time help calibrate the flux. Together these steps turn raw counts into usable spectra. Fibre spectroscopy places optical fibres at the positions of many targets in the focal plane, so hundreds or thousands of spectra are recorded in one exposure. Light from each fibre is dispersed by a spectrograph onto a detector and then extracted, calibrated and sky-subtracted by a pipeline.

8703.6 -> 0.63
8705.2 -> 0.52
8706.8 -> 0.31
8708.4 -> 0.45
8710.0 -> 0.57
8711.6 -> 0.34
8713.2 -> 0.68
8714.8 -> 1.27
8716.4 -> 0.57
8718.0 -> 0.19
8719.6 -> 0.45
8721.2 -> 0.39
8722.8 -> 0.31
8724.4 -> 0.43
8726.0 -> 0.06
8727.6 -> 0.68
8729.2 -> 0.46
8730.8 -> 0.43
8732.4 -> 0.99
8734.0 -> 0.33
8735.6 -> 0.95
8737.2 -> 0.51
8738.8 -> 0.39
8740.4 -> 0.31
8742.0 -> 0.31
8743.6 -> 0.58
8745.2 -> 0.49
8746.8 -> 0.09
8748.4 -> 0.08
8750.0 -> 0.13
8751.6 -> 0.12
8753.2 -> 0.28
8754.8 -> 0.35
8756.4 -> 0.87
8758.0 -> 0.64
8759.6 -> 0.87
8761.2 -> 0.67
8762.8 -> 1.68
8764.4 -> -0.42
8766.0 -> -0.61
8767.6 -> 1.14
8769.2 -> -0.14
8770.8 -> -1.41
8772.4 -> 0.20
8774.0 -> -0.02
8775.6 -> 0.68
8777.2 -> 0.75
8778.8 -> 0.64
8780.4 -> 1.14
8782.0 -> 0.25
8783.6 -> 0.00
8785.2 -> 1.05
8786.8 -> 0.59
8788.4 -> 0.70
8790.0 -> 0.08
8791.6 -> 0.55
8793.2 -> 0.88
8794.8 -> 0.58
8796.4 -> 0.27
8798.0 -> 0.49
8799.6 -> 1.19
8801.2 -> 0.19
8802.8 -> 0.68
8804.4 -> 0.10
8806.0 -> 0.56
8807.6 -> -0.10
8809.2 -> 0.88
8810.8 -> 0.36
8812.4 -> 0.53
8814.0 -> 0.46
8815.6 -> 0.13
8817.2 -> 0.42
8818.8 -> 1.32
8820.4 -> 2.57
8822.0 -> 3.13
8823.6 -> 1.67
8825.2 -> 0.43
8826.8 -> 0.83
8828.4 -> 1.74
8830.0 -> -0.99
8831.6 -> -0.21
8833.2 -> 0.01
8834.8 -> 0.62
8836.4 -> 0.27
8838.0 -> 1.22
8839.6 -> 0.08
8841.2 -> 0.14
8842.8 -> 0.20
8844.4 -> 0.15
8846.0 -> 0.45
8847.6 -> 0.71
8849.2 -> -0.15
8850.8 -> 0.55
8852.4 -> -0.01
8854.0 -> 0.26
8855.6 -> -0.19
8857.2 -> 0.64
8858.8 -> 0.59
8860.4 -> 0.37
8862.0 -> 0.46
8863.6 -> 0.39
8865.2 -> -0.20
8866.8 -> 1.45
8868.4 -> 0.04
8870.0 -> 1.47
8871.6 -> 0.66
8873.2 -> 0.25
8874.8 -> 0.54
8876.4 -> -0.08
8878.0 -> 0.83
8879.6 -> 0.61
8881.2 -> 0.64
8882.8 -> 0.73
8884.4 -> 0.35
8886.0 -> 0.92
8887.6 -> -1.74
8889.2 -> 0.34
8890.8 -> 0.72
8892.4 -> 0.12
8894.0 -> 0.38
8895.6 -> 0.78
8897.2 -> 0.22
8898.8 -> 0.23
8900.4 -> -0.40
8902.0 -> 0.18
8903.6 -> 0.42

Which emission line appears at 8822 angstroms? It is H-gamma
